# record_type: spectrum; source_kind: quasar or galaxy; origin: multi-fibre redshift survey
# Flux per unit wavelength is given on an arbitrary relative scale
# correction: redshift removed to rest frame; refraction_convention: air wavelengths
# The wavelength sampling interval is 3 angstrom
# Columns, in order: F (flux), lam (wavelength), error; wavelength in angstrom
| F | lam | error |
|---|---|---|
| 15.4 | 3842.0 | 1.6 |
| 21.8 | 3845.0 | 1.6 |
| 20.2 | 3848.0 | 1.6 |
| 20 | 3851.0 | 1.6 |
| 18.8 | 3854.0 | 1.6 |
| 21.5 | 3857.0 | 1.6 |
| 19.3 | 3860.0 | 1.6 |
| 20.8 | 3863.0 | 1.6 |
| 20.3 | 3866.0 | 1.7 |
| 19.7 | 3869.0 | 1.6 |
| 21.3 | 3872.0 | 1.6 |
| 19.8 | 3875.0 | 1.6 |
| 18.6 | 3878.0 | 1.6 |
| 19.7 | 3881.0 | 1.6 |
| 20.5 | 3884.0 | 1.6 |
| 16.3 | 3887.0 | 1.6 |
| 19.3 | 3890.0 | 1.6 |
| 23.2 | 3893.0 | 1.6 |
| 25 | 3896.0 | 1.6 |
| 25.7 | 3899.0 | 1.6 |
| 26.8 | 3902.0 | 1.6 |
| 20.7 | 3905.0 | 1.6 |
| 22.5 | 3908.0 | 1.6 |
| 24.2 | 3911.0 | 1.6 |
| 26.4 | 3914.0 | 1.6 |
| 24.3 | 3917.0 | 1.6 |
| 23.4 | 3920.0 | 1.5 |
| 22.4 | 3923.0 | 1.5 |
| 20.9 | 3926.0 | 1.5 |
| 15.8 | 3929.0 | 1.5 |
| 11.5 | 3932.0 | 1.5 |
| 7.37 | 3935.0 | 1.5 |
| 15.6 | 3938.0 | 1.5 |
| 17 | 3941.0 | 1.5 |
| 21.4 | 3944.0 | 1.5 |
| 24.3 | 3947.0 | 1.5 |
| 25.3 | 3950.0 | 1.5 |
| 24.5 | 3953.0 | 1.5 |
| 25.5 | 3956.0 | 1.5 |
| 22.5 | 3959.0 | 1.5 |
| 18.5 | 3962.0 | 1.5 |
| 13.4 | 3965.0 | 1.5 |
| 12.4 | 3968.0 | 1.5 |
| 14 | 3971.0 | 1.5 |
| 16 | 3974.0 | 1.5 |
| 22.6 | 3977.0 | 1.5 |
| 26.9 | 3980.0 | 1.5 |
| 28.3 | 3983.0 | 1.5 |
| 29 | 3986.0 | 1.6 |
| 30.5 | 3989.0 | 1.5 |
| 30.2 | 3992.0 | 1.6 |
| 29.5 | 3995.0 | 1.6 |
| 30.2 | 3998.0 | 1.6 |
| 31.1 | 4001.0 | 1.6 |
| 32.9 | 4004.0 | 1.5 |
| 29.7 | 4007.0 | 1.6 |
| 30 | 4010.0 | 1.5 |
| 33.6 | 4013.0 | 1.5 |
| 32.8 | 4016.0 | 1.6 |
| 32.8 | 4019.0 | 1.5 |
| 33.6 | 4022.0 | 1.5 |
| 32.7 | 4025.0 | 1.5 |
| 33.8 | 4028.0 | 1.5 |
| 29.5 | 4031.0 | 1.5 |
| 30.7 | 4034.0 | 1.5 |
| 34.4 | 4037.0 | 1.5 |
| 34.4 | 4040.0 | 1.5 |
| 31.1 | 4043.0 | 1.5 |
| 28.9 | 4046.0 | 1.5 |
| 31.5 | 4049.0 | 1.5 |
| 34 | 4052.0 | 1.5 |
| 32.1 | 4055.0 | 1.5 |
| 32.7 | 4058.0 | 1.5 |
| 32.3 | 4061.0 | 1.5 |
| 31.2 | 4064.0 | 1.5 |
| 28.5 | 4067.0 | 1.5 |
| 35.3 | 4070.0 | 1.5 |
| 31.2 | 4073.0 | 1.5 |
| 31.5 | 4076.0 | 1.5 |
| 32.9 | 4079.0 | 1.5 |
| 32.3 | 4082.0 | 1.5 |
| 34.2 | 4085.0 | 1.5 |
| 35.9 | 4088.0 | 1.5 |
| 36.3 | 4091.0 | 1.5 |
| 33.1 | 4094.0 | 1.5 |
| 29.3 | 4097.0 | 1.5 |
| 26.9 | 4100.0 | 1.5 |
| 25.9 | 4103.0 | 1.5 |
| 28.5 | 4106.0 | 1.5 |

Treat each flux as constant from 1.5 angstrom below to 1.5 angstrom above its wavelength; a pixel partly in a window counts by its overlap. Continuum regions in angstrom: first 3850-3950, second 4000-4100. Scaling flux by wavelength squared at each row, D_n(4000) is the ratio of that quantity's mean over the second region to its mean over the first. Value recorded 1.70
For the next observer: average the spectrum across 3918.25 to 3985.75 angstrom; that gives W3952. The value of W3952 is 19.7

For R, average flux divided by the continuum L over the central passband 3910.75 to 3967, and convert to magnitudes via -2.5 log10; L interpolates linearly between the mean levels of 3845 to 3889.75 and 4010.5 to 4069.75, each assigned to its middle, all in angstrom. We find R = 0.23 mag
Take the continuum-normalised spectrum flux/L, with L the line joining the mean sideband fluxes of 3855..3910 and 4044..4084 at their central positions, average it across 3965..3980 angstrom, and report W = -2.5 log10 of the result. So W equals 0.48 mag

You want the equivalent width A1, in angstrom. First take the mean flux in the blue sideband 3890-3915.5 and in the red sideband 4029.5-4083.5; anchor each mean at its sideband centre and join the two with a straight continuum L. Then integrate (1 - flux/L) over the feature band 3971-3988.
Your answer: 2.6 angstrom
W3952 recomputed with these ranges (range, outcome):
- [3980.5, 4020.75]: 30.7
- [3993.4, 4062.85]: 31.9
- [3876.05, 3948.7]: 20.5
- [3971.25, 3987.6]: 23.8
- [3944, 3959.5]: 24.3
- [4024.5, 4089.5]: 32.3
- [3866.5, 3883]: 19.9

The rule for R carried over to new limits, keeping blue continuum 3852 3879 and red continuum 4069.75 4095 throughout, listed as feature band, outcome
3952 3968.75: 0.30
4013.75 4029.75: -0.12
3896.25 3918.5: -0.08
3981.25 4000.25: -0.07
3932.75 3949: 0.40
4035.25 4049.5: -0.04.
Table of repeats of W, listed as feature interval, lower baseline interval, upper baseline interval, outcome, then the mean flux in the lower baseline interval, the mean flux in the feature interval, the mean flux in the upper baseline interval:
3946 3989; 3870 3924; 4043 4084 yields 0.20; 22.2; 21.9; 31.9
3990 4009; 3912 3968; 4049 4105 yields -0.22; 19.8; 30.6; 31.9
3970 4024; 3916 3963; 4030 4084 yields -0.11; 20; 28.7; 32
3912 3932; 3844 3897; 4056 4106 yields 0.08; 20.3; 21.4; 31.7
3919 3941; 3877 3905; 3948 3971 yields 0.24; 21.7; 16.6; 20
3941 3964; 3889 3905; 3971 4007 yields 0.16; 23.8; 22.5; 27.4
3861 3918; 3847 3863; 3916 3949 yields -0.13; 20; 21.8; 18.6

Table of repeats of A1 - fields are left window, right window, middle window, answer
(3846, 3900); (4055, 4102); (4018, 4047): -2.64 angstrom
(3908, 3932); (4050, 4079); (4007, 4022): -1.90 angstrom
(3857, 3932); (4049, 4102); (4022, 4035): -1.12 angstrom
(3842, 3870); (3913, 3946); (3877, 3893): 0.16 angstrom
